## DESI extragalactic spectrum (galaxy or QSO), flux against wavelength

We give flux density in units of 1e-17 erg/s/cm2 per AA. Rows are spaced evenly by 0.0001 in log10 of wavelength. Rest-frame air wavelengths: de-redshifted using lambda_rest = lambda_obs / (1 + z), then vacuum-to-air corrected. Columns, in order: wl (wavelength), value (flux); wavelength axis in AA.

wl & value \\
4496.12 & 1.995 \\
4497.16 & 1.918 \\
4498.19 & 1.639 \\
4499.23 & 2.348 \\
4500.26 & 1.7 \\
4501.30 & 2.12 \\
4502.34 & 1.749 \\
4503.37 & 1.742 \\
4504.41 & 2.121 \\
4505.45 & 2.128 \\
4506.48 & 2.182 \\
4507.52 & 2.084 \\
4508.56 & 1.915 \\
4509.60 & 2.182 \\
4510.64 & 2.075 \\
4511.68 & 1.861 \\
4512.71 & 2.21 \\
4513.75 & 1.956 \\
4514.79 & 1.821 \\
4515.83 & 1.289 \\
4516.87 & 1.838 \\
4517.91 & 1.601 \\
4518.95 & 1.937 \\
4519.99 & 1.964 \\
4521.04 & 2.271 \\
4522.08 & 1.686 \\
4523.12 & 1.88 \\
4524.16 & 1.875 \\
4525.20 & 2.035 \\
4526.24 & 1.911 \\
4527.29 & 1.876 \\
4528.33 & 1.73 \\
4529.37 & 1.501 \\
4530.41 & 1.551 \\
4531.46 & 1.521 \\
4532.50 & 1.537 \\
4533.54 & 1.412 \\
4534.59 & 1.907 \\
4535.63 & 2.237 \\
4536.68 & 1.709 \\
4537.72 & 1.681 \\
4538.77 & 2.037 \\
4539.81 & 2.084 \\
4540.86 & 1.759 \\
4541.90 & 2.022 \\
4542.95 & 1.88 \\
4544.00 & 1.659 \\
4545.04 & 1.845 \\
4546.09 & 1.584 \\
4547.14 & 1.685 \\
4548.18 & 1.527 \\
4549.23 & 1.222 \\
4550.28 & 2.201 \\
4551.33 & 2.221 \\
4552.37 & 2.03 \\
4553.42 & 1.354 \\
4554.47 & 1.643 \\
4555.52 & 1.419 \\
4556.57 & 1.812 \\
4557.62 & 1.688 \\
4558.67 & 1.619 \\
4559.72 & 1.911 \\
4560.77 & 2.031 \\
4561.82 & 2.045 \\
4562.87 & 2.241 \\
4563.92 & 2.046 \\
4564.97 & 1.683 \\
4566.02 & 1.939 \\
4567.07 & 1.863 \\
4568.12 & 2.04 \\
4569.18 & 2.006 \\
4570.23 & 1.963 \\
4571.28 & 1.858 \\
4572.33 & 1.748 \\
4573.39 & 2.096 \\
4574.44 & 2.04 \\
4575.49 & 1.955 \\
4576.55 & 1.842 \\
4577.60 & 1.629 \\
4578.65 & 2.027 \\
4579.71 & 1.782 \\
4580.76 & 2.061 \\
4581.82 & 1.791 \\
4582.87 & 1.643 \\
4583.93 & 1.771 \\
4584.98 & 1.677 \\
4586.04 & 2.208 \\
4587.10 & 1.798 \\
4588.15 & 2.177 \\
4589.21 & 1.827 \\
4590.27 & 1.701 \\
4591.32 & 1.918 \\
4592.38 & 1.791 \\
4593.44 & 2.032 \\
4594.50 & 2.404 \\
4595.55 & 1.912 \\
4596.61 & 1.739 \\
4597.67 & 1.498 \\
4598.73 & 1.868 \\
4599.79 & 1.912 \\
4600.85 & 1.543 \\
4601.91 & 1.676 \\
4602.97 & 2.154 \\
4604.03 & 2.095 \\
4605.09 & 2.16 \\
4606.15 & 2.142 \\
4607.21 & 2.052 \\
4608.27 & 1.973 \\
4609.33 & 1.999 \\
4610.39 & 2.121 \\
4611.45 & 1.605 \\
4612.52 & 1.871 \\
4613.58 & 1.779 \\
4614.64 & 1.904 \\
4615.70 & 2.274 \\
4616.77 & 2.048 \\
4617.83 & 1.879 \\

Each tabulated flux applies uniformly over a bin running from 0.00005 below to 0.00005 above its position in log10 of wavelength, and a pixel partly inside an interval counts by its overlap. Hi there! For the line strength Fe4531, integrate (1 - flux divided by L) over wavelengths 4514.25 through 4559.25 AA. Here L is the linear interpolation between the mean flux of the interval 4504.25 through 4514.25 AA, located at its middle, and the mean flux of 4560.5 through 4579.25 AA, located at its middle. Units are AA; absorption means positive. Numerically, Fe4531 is 5.5 AA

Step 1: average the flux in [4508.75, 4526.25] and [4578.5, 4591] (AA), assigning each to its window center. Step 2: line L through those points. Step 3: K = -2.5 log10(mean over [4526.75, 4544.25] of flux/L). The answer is 0.07 mag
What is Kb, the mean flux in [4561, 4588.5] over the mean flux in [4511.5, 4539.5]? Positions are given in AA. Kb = 1.06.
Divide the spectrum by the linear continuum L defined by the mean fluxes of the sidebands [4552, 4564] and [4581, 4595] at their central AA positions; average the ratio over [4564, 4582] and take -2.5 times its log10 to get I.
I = -0.029 mag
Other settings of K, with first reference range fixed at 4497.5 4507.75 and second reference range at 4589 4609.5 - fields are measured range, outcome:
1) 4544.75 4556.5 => 0.15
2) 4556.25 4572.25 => 0.02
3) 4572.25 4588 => 0.03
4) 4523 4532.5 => 0.13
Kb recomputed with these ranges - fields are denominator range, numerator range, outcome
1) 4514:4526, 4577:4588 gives 1.01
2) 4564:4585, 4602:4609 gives 1.10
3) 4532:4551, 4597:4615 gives 1.07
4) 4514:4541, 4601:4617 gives 1.10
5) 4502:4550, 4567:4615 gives 1.04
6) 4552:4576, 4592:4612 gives 1.03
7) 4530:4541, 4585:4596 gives 1.11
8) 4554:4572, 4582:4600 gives 1.00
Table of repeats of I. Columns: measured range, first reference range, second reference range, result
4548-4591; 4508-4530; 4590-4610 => 0.03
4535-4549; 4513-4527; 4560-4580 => 0.05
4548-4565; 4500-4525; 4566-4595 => 0.06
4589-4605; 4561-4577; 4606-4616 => 0.05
